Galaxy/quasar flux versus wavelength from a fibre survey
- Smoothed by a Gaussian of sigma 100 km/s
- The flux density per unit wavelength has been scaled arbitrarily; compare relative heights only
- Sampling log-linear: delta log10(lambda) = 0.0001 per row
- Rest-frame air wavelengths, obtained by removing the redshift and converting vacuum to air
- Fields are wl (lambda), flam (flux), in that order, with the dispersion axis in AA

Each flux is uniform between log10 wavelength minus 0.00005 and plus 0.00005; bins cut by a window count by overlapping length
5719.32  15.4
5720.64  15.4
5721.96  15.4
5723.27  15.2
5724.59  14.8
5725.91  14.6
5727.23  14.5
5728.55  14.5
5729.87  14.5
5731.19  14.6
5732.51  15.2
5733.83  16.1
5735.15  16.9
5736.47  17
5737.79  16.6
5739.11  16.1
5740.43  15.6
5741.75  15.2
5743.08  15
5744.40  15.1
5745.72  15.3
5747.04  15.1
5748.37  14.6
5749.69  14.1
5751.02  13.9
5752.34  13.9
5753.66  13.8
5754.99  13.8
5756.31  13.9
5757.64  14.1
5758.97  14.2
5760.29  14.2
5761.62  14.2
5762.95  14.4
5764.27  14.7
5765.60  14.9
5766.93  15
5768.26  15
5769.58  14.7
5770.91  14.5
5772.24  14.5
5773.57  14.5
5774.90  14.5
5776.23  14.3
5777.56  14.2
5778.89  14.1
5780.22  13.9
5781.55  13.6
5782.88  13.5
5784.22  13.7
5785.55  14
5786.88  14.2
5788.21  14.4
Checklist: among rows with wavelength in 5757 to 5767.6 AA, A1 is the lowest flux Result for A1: 14.1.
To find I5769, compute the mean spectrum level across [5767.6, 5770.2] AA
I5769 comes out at 14.9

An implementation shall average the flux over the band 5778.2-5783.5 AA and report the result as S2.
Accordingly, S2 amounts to 13.8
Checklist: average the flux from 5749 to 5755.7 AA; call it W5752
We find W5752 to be 13.9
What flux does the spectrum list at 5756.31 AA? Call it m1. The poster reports 13.9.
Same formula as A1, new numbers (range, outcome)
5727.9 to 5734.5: 14.5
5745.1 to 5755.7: 13.8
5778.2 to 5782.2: 13.6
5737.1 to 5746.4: 15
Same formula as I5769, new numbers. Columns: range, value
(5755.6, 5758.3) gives 14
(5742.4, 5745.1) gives 15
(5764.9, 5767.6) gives 14.9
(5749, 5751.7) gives 14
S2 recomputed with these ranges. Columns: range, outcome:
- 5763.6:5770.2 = 14.9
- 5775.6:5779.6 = 14.2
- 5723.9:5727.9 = 14.6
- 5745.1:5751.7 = 14.6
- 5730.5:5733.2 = 14.9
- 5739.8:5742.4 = 15.4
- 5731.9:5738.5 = 16.4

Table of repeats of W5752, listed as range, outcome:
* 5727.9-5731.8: 14.5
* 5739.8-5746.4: 15.2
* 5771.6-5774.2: 14.5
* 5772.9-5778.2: 14.4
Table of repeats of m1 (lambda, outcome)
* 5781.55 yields 13.6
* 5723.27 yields 15.2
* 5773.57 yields 14.5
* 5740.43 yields 15.6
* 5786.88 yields 14.2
